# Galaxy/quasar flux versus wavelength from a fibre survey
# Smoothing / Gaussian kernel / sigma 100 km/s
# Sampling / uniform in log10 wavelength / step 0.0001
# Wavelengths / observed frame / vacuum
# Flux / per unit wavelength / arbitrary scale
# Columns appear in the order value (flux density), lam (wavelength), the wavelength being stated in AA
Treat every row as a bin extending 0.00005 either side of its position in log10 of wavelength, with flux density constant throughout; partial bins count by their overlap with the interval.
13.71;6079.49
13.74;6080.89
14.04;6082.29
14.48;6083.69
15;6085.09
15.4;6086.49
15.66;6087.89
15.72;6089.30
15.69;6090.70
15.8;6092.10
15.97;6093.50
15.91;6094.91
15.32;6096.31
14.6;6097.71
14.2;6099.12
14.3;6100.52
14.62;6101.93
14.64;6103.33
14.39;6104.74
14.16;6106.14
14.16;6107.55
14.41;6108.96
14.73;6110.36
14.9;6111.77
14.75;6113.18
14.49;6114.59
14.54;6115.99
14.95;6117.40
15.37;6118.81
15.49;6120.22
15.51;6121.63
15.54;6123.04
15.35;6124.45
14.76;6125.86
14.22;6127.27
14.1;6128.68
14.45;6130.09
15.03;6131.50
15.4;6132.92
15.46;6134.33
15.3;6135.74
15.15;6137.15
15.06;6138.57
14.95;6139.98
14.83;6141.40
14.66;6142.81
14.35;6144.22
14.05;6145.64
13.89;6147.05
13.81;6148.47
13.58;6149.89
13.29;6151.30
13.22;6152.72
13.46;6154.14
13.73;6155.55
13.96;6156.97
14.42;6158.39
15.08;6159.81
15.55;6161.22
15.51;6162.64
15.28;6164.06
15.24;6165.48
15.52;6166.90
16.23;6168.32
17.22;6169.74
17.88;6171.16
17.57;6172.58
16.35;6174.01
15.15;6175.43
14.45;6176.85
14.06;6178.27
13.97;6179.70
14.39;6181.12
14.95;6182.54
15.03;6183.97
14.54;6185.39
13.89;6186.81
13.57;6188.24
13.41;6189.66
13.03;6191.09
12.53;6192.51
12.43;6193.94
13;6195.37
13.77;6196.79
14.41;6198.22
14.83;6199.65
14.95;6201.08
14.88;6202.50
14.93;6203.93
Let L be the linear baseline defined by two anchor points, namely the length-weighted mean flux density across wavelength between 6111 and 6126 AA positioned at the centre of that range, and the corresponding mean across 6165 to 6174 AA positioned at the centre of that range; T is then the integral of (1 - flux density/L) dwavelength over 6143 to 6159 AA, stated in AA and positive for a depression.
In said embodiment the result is 2.2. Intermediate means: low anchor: 15.1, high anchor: 16.6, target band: 13.8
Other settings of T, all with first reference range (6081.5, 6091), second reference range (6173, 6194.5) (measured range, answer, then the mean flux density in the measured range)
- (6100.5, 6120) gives 0.3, 14.6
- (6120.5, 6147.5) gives -0.4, 14.9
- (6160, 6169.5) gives -0.8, 15.6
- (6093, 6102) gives 0.0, 15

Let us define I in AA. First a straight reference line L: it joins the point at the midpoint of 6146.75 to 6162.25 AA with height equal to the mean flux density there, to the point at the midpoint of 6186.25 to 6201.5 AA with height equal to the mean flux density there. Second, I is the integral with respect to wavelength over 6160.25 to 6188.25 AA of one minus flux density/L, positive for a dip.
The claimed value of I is -3.14 AA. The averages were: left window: 14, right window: 13.6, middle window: 15.4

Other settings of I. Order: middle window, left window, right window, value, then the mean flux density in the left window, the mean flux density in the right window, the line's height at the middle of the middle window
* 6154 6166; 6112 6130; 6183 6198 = -0.5 AA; 14.9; 13.6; 14.2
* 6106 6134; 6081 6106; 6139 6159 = -0.6 AA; 15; 14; 14.5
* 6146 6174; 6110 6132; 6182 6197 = -1.7 AA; 14.9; 13.6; 14.2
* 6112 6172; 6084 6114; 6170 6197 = -0.7 AA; 15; 14.5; 14.7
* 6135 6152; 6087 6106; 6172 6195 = 0.3 AA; 15.1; 14.3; 14.7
